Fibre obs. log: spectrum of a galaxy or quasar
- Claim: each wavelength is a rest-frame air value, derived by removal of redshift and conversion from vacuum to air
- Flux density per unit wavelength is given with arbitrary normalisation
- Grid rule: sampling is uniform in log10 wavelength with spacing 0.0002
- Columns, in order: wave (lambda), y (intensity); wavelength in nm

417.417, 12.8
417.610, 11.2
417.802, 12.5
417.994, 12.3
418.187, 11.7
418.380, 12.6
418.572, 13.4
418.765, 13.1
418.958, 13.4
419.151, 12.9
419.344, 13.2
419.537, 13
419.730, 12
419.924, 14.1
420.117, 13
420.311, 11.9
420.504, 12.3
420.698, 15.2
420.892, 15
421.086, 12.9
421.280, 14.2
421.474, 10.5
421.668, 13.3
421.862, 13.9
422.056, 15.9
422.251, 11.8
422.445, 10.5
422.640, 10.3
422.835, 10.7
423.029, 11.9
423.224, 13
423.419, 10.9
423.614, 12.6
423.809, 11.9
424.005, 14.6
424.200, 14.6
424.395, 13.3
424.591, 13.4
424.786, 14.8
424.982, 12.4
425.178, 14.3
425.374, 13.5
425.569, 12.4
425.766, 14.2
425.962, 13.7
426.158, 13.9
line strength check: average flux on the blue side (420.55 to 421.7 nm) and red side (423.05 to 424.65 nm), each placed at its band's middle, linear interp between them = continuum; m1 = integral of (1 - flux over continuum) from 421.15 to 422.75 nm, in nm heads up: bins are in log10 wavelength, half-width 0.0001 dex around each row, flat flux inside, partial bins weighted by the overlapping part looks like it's 0.09 nm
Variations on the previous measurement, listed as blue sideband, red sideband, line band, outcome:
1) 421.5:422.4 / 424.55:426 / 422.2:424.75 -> 0.208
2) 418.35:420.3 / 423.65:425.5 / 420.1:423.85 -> 0.204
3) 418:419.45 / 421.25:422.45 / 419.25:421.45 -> -0.055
